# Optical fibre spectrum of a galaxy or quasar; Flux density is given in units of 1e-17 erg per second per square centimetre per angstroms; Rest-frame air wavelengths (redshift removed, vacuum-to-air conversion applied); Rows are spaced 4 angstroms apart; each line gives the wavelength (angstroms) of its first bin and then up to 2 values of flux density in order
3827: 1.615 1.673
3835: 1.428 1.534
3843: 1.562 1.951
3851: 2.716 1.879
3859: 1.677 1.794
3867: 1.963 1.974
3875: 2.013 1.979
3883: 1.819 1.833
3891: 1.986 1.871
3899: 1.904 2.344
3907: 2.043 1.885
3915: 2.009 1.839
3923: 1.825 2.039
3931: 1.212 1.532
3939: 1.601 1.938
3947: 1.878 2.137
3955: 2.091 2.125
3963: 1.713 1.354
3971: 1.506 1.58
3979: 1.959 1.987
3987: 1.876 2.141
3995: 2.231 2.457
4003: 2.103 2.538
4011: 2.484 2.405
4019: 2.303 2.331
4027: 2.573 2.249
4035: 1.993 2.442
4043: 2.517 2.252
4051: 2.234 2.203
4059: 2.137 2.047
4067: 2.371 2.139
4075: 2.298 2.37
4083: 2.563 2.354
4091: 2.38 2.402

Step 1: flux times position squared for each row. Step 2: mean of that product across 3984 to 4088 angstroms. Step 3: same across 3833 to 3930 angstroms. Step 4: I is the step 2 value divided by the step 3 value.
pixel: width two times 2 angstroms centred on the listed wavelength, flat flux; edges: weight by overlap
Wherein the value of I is 1.30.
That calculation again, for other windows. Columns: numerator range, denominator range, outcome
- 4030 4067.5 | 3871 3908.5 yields 1.23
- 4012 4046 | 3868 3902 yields 1.31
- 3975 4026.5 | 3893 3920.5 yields 1.17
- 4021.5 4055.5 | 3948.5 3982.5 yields 1.32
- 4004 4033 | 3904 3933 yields 1.36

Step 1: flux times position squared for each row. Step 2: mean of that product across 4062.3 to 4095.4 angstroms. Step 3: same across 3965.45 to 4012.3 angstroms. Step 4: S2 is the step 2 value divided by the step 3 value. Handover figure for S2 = 1.2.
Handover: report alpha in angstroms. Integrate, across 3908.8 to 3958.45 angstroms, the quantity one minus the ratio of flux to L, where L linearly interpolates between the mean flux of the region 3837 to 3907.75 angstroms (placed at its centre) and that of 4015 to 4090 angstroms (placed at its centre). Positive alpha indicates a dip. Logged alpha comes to 5.3 angstroms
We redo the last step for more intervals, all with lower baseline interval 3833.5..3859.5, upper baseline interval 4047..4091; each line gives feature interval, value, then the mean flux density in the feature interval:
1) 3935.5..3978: 5.5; 1.79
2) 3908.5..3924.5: 0.6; 1.9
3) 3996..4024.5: -2.8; 2.37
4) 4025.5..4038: -0.4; 2.27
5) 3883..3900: 0.3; 1.89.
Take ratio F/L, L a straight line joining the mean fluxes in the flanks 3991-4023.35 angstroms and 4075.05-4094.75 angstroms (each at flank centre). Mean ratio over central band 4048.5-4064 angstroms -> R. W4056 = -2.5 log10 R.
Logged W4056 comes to 0.10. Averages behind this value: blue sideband 2.34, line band 2.17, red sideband 2.4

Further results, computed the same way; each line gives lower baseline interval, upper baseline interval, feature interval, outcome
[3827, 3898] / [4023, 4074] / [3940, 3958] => 0.03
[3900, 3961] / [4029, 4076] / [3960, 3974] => 0.26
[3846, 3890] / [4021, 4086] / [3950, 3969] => 0.14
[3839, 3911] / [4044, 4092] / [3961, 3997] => 0.17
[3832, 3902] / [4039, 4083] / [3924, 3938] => 0.24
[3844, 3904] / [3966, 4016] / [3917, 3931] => 0.12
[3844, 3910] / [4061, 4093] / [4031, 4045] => -0.03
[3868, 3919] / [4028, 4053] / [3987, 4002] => -0.01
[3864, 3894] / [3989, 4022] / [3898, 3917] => -0.01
